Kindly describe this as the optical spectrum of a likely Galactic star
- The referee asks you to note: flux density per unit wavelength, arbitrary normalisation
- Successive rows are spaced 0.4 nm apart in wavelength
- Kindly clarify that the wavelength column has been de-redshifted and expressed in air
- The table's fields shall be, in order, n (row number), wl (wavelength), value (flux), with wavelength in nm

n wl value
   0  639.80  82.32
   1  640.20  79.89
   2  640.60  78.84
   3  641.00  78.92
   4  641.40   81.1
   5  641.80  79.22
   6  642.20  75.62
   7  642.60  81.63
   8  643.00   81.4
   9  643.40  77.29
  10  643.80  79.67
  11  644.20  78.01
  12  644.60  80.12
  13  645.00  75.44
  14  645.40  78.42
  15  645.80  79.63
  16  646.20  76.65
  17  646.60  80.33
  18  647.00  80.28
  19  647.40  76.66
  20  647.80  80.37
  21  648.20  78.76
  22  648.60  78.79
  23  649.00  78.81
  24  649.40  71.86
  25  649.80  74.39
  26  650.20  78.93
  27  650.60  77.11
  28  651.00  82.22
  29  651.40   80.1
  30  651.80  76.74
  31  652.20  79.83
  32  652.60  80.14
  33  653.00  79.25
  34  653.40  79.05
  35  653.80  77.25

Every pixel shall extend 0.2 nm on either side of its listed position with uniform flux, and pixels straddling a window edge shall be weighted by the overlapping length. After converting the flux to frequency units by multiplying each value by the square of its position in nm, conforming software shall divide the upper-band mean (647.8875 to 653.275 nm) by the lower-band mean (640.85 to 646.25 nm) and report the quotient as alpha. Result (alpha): 1.0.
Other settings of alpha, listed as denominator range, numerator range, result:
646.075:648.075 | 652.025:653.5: 1.03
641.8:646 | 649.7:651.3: 1.02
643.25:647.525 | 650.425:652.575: 1.03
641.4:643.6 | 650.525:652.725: 1.03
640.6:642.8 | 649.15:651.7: 1.00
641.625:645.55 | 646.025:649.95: 1.00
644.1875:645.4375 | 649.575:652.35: 1.03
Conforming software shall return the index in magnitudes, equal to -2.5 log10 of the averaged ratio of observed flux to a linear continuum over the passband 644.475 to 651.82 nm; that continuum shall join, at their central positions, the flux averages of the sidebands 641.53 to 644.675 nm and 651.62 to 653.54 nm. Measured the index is 0.01 mag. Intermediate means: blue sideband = 79.1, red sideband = 79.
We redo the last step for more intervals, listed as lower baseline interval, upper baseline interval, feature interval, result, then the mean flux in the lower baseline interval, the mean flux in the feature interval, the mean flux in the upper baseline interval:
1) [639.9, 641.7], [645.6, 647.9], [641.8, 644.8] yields 0.00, 79.8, 79.1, 78.9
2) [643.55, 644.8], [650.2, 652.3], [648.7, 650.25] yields 0.05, 79.2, 75.9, 79.1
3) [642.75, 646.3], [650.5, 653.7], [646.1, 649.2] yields 0.00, 78.6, 78.9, 79.3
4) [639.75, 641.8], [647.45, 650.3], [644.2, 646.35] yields 0.01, 80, 78.1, 77.3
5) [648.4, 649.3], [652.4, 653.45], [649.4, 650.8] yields 0.03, 78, 76.1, 79.5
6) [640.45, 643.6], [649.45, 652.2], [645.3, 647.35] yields 0.00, 79.3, 78.9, 78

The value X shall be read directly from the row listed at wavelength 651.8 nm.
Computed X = 76.74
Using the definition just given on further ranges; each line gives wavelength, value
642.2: 75.62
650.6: 77.11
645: 75.44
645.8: 79.63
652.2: 79.83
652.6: 80.14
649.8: 74.39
